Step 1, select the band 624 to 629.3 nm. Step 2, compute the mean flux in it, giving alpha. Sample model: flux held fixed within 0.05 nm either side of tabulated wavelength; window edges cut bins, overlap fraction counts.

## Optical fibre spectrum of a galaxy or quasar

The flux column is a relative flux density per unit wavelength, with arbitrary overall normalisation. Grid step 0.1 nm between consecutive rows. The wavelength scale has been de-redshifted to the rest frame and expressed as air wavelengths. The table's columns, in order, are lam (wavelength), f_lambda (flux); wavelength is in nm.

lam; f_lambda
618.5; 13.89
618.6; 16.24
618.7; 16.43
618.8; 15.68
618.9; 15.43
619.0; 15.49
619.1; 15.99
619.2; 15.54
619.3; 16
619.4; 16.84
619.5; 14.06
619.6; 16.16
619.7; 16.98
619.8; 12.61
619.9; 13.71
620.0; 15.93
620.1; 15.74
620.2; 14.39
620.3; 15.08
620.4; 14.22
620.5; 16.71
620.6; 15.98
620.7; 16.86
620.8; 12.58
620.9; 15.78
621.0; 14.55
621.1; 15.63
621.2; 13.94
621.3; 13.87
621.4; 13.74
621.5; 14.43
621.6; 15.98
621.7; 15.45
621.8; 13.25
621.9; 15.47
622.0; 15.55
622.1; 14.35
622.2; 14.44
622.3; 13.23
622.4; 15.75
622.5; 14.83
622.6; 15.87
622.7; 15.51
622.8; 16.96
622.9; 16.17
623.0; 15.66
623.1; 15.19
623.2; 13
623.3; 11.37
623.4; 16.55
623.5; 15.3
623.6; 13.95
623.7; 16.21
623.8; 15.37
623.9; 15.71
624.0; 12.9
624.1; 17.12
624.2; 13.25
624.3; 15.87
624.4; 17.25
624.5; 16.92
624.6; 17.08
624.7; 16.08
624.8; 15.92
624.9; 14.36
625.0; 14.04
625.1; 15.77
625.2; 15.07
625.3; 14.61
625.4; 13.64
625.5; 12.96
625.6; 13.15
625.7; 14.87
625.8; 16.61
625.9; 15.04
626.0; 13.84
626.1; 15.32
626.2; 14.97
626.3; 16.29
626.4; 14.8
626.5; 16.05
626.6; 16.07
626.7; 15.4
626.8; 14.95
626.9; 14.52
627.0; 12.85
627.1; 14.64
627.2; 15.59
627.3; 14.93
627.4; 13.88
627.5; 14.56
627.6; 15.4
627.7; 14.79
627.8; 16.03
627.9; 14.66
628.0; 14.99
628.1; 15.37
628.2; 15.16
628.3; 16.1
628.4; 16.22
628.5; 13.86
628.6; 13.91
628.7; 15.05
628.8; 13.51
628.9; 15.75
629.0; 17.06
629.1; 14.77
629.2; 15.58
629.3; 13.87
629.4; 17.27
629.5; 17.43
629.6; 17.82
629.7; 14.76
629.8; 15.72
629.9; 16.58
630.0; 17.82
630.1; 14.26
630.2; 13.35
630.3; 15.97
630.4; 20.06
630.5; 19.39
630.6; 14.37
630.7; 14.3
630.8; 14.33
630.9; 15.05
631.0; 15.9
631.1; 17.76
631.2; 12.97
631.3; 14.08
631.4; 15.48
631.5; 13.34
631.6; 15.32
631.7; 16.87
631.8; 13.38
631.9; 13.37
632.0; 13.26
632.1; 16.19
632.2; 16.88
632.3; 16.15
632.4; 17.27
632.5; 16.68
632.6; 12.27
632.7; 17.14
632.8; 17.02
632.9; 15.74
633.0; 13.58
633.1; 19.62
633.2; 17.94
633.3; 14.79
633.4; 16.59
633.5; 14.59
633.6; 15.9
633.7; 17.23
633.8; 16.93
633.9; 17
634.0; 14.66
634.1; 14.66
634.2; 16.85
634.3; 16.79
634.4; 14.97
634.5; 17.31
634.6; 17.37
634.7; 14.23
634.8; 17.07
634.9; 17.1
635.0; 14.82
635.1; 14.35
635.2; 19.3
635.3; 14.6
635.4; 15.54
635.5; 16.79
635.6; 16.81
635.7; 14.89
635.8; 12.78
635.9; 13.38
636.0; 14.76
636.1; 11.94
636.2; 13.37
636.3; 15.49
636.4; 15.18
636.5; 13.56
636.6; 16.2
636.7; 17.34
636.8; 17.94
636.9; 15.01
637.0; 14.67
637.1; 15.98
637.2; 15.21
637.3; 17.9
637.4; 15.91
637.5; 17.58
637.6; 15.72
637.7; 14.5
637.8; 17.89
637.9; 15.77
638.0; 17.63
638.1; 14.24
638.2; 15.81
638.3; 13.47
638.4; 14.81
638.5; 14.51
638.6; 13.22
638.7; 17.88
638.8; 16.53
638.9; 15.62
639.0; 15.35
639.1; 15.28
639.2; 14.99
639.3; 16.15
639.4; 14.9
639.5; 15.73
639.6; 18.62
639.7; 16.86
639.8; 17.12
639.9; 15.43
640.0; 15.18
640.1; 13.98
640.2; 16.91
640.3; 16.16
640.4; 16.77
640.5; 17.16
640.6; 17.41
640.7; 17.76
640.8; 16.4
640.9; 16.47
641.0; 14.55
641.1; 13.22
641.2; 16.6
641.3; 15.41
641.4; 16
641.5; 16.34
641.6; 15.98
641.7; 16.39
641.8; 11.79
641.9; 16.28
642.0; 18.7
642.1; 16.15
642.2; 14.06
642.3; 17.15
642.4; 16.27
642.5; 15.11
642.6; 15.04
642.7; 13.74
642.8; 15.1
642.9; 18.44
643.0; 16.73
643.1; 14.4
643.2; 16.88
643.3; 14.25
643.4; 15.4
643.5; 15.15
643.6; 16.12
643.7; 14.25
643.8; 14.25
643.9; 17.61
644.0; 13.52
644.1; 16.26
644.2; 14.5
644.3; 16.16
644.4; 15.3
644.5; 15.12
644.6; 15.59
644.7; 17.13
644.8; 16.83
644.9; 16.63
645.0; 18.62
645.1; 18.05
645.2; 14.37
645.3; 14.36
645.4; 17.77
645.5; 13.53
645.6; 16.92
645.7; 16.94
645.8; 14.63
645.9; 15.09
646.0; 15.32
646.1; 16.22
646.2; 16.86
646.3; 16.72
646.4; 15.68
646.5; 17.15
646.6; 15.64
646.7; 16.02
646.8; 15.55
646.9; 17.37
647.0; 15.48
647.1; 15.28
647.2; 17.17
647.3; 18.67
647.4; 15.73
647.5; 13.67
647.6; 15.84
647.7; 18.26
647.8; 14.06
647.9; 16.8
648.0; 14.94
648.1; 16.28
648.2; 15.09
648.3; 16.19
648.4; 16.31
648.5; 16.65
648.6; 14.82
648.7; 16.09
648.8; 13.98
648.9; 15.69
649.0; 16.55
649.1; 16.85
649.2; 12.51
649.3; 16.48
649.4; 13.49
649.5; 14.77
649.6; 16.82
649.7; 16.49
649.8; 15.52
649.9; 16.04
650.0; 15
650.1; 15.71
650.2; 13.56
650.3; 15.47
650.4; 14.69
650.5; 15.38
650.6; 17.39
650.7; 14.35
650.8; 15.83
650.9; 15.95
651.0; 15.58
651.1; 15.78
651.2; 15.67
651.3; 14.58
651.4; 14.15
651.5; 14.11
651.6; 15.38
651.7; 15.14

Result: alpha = 15.1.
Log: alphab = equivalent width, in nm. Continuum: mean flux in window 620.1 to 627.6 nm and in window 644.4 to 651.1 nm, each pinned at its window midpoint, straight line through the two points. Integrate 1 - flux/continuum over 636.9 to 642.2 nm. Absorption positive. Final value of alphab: -0.11 nm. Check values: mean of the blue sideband 15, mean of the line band 15.9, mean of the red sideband 15.8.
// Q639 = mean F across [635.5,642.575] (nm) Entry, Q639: 15.7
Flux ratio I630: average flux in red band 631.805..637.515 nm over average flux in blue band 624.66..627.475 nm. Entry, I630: 1.06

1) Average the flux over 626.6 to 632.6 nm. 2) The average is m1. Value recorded 15.3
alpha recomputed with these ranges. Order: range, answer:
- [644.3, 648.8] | 16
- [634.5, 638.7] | 15.5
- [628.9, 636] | 15.8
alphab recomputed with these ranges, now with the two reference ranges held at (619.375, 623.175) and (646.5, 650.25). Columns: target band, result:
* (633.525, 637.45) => -0.07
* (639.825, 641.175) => -0.04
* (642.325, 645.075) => -0.02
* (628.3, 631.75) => -0.07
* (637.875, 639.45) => 0.01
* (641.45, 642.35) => -0.02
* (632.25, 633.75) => -0.08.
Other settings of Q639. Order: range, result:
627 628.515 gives 15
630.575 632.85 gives 15.2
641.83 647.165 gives 15.9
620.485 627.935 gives 15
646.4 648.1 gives 16.1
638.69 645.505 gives 15.9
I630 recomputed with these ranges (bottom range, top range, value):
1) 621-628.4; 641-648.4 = 1.05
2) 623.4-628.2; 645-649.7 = 1.05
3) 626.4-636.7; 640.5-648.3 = 1.03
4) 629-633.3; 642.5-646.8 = 1.00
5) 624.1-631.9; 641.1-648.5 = 1.04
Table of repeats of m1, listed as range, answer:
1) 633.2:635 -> 16.1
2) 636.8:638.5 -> 15.8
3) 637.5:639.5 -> 15.5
